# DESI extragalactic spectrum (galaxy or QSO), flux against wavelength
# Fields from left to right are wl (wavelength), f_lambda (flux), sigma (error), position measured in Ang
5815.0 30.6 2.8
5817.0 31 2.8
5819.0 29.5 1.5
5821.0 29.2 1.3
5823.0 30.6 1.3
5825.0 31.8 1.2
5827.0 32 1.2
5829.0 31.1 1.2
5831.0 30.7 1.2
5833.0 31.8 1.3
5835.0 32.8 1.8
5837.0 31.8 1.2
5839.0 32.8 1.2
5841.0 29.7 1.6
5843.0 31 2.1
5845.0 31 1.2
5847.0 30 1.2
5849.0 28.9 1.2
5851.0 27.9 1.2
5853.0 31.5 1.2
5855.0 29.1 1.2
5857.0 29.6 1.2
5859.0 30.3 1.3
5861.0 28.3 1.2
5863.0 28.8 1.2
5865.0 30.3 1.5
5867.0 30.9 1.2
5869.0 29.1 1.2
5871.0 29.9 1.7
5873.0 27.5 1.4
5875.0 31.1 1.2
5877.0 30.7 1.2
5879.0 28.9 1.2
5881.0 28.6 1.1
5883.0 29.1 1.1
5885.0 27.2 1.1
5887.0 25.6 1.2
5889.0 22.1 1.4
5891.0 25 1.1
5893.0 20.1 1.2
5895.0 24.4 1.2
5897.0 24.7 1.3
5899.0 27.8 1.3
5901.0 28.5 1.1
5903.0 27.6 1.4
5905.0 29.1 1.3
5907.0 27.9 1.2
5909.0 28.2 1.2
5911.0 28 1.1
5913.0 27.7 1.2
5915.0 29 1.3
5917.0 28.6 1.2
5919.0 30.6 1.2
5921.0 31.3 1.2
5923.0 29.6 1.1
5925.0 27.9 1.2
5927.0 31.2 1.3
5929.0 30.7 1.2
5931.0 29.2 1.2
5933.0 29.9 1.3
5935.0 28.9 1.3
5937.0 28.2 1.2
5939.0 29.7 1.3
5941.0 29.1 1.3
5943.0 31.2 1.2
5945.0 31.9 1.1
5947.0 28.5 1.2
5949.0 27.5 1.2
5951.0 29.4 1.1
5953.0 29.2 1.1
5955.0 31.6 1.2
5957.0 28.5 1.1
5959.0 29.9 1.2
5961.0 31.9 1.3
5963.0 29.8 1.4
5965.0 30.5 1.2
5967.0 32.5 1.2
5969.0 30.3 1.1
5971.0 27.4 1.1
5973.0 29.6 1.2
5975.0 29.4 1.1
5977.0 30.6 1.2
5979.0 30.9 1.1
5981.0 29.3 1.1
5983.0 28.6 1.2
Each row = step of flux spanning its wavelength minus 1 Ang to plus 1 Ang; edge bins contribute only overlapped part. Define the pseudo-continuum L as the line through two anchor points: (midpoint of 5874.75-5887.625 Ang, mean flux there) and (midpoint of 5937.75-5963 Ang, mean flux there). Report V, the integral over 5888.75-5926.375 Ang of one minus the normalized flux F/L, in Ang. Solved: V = 2.2 Ang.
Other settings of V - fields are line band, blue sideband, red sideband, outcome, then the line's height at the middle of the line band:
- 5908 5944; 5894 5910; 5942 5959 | -1.14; 28.5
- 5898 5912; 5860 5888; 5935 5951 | 0.49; 29.2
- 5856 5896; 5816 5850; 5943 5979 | 3.58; 30.6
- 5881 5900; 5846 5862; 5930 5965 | 2.73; 29.5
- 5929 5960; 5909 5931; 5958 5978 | 0.26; 29.8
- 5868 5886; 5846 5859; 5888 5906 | -1.19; 27.3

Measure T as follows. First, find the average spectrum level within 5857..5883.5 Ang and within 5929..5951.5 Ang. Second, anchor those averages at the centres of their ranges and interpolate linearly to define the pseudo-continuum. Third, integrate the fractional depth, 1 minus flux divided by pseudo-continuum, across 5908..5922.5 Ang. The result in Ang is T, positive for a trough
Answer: 0.2 Ang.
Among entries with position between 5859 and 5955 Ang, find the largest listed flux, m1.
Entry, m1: 31.9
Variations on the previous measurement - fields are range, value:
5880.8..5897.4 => 29.1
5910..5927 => 31.3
